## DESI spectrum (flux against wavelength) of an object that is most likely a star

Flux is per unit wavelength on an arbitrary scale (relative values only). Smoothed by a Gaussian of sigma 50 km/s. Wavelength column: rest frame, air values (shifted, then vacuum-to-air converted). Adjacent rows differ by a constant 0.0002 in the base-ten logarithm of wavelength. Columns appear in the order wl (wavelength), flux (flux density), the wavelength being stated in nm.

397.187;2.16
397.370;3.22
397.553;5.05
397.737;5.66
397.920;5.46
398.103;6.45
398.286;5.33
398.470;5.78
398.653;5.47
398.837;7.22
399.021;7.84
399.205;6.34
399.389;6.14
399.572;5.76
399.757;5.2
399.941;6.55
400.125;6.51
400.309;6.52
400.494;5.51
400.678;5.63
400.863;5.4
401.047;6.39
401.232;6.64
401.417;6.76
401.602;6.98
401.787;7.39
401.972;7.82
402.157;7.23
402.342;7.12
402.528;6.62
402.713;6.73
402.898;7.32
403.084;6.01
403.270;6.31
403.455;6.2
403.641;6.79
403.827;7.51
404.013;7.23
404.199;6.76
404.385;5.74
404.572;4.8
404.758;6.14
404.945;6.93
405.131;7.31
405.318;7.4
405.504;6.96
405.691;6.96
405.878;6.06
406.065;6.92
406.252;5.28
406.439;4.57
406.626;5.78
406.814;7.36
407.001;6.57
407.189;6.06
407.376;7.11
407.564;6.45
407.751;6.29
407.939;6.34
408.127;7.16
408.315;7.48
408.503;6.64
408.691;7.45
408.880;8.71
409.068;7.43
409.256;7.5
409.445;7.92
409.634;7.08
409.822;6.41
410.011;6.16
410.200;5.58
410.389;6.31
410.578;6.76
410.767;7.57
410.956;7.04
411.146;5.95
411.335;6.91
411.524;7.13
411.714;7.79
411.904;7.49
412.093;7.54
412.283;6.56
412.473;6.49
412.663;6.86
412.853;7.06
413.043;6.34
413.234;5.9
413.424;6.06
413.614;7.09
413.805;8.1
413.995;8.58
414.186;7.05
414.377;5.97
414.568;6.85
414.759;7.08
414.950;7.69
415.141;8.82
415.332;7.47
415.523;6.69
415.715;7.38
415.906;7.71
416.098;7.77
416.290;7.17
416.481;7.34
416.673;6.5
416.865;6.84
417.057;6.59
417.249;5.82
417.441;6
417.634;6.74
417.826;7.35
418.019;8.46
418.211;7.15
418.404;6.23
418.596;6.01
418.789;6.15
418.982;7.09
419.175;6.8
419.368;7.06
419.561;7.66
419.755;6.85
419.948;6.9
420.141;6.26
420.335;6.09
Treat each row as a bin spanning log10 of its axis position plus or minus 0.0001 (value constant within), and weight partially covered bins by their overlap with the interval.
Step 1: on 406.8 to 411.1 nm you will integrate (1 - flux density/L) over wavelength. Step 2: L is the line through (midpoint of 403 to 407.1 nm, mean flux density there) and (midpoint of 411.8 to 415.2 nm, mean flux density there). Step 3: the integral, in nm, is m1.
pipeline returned -0.12 nm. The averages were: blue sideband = 6.44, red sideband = 7.07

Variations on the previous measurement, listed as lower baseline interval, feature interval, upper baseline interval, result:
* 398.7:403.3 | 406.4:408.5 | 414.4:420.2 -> 0.064 nm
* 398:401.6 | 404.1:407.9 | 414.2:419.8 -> 0.069 nm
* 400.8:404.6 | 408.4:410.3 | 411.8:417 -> -0.041 nm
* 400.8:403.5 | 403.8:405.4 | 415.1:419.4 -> 0.044 nm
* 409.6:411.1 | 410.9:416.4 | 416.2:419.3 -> -0.382 nm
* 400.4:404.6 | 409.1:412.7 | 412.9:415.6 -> 0.033 nm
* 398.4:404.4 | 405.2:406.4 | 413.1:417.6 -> 0.033 nm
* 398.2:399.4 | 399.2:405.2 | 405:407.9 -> -0.100 nm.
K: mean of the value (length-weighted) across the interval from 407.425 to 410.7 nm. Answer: 6.93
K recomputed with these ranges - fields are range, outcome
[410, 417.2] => 7.01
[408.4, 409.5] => 7.59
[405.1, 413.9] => 6.8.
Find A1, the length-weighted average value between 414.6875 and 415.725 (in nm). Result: 7.54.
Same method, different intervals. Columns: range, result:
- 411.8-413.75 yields 6.77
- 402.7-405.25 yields 6.56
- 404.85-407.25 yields 6.48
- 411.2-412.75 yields 7.07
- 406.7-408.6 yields 6.74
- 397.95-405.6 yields 6.5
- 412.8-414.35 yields 6.97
